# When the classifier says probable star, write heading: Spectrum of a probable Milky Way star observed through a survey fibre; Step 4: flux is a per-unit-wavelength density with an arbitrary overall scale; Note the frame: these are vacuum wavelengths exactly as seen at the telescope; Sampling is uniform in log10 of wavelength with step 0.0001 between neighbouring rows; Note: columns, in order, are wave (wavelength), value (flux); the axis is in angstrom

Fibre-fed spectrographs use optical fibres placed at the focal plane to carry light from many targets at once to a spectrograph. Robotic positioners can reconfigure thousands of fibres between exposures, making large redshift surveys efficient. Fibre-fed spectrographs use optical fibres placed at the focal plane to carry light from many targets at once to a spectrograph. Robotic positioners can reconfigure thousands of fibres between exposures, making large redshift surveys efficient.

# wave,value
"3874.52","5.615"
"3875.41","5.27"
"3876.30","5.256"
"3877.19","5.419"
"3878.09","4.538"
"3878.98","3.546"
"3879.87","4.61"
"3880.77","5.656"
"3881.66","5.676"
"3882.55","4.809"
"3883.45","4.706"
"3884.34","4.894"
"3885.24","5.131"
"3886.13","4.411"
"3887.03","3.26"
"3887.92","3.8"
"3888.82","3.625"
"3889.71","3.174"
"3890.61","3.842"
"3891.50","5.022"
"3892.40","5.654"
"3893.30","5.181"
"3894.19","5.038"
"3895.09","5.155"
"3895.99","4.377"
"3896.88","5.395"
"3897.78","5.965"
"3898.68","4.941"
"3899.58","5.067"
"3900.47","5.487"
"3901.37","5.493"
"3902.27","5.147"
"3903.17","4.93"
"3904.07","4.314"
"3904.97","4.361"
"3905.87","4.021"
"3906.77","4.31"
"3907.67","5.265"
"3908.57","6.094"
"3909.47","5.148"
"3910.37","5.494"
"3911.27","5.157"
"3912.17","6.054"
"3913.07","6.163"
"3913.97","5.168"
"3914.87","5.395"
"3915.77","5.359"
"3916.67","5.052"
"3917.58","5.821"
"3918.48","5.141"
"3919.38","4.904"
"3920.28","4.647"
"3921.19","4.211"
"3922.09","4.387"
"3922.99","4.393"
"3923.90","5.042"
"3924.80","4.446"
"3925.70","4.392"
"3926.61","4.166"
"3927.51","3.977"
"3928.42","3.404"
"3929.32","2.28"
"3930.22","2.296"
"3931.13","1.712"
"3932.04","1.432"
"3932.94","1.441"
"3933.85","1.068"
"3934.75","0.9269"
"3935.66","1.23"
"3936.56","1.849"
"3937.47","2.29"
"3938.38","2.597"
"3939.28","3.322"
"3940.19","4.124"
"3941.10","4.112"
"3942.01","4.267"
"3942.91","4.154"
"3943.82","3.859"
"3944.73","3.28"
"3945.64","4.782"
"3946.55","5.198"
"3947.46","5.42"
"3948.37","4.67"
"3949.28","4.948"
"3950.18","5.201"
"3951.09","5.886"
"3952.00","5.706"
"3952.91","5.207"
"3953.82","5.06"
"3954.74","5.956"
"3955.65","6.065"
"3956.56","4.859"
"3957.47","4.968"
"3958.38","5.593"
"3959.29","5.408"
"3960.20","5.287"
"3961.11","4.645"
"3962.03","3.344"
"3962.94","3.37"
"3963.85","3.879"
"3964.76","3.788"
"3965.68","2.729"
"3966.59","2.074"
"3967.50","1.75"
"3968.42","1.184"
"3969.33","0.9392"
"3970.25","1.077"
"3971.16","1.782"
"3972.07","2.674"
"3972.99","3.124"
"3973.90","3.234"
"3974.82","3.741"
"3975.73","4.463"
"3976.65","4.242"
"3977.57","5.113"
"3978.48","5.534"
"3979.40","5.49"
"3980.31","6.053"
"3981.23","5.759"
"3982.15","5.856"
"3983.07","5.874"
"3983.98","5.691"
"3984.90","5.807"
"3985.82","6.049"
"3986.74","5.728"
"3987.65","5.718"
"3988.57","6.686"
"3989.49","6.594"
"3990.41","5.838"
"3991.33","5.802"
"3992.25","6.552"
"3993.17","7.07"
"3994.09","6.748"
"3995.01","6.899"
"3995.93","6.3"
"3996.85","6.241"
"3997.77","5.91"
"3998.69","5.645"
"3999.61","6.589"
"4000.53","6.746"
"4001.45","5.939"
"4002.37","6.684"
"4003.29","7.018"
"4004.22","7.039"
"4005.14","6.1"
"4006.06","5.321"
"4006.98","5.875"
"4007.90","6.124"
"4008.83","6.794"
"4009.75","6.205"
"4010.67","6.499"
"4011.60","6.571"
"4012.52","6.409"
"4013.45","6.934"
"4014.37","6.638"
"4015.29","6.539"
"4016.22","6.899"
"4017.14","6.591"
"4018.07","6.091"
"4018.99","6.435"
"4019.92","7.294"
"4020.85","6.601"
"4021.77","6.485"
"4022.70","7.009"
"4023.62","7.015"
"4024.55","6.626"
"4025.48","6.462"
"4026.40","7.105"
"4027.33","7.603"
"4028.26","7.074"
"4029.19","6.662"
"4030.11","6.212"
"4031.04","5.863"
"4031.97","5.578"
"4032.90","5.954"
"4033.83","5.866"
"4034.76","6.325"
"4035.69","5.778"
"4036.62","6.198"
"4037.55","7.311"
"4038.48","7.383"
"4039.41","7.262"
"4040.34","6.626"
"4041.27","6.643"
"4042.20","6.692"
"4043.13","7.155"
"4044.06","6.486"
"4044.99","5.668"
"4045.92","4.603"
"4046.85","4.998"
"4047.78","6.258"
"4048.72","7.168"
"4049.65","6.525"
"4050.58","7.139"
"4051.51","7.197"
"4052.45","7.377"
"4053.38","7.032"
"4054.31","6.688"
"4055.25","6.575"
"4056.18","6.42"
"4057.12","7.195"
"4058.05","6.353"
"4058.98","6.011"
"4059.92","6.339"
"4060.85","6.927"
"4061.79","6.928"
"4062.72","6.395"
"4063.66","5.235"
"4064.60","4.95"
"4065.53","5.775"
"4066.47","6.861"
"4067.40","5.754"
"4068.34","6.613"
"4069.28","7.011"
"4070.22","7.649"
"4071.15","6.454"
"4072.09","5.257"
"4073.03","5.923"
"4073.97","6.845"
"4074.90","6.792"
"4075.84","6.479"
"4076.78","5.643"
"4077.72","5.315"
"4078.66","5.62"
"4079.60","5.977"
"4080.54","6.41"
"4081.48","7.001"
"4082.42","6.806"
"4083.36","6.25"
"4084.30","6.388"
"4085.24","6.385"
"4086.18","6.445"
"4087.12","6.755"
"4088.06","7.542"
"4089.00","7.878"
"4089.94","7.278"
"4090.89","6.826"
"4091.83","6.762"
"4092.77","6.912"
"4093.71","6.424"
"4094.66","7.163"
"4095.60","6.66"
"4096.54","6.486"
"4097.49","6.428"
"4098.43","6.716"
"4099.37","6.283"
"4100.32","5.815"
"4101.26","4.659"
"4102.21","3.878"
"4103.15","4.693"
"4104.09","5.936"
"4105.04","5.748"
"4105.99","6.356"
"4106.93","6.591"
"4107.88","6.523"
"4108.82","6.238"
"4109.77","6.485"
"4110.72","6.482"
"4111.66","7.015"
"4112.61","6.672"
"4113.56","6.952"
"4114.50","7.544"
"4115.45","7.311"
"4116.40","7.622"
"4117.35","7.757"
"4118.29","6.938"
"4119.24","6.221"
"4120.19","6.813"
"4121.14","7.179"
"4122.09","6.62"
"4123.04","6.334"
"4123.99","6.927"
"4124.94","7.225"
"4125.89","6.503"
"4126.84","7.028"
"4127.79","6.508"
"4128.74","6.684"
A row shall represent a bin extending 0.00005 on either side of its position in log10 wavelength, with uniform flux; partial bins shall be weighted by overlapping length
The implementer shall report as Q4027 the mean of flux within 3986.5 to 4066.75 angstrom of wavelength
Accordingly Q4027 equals 6.46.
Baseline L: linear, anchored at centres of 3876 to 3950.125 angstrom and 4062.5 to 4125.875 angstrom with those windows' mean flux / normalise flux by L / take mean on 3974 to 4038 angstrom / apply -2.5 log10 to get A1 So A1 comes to -0.146 mag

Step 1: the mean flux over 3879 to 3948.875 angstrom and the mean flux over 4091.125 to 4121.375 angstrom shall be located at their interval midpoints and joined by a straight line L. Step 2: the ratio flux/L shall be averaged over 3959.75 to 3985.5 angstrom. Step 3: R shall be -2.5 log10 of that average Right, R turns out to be 0.272 mag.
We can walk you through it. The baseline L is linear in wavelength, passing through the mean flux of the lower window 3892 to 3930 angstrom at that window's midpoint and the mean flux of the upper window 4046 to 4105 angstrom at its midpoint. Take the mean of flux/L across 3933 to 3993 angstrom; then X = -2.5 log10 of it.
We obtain 0.246 mag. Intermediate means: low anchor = 4.9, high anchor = 6.38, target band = 4.3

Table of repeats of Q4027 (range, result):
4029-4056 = 6.46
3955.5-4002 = 4.87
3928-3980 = 3.66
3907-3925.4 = 5.15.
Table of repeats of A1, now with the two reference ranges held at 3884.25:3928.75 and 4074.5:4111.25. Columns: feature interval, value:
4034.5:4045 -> -0.13 mag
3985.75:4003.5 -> -0.15 mag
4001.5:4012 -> -0.13 mag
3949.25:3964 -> 0.04 mag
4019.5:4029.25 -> -0.19 mag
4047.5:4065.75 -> -0.09 mag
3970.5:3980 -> 0.35 mag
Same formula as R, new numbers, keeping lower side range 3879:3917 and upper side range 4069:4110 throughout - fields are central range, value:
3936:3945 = 0.48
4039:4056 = -0.09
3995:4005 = -0.13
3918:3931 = 0.25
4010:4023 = -0.14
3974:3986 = 0.05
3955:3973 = 0.48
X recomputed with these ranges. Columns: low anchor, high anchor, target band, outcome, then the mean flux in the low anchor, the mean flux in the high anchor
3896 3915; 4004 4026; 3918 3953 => 0.43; 5.19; 6.52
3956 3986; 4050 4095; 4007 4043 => -0.22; 4.09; 6.54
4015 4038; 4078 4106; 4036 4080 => 0.00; 6.54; 6.34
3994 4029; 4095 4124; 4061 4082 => 0.04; 6.55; 6.44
